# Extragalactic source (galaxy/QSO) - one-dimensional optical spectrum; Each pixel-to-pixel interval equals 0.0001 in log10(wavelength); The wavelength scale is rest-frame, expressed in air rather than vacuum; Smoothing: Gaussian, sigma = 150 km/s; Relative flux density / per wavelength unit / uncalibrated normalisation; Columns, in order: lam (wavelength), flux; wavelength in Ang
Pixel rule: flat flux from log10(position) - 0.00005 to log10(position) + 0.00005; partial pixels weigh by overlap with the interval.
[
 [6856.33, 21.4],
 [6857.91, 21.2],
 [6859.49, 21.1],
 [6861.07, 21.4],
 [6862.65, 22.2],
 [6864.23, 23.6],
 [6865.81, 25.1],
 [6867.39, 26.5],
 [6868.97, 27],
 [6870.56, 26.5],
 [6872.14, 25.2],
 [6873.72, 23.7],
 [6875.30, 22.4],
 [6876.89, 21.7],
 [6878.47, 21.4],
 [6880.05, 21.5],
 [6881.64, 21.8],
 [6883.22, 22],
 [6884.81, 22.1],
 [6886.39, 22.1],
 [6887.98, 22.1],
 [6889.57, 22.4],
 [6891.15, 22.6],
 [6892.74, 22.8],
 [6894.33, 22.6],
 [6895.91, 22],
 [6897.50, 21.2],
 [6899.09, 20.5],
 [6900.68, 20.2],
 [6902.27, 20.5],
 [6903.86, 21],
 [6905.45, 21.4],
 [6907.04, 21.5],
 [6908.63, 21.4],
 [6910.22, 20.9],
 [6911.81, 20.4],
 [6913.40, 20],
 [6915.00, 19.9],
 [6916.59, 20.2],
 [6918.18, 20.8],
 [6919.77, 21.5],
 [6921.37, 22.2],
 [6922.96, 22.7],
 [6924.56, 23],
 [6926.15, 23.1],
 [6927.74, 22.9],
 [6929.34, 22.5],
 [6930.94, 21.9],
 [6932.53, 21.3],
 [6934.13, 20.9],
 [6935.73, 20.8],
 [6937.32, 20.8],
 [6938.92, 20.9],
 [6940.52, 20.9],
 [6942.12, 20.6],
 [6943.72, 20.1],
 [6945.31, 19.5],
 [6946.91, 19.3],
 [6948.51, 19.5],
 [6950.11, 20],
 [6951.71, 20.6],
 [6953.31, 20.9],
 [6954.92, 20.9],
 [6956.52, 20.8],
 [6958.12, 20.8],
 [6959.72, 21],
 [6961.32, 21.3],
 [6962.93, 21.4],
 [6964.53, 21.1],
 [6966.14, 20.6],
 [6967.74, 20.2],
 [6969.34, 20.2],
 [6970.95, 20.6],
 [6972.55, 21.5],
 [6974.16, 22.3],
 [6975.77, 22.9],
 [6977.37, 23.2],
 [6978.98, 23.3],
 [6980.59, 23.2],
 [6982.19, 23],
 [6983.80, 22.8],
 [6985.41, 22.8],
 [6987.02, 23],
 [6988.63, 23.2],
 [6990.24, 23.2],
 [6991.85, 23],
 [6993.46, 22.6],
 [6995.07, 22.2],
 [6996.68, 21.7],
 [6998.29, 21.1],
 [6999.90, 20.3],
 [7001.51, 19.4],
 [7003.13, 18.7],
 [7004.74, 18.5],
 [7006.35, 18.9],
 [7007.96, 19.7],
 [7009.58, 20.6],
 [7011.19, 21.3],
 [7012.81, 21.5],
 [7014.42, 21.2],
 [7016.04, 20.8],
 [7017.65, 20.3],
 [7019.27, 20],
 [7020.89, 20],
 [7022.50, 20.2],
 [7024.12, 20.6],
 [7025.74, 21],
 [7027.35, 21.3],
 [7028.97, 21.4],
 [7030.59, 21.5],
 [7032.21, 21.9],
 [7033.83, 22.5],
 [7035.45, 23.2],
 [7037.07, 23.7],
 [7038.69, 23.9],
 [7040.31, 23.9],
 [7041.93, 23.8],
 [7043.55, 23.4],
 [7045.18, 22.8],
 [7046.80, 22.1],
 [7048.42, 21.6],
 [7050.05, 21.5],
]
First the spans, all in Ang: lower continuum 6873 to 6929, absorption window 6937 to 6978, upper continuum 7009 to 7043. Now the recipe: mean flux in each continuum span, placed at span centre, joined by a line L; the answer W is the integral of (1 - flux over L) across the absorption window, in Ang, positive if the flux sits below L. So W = 1.6 Ang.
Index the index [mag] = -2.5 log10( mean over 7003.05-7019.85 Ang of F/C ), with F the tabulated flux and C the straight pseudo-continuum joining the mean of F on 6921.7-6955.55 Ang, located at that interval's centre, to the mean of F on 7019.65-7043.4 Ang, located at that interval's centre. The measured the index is 0.09 mag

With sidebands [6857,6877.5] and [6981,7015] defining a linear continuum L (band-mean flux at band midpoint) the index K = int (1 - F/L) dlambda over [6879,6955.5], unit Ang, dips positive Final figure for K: 5.1 Ang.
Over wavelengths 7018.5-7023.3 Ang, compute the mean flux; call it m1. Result 20.1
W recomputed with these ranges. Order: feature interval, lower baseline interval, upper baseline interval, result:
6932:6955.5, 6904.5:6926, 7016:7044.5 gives 1.07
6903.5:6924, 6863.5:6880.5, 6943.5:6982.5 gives 1.48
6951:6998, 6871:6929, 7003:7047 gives -0.64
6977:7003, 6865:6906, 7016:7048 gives -0.14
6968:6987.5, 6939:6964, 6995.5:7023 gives -1.83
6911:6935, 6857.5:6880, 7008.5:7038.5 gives 1.23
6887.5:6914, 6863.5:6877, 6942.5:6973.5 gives 2.20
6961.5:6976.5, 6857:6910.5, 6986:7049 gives 0.45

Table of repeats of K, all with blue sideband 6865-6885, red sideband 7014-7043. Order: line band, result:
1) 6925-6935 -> 0.4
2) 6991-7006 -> 0.9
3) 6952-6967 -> 1.1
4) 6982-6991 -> -0.3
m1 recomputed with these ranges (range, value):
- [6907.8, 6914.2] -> 20.7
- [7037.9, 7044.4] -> 23.7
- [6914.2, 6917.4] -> 20.1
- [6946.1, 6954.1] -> 20.1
